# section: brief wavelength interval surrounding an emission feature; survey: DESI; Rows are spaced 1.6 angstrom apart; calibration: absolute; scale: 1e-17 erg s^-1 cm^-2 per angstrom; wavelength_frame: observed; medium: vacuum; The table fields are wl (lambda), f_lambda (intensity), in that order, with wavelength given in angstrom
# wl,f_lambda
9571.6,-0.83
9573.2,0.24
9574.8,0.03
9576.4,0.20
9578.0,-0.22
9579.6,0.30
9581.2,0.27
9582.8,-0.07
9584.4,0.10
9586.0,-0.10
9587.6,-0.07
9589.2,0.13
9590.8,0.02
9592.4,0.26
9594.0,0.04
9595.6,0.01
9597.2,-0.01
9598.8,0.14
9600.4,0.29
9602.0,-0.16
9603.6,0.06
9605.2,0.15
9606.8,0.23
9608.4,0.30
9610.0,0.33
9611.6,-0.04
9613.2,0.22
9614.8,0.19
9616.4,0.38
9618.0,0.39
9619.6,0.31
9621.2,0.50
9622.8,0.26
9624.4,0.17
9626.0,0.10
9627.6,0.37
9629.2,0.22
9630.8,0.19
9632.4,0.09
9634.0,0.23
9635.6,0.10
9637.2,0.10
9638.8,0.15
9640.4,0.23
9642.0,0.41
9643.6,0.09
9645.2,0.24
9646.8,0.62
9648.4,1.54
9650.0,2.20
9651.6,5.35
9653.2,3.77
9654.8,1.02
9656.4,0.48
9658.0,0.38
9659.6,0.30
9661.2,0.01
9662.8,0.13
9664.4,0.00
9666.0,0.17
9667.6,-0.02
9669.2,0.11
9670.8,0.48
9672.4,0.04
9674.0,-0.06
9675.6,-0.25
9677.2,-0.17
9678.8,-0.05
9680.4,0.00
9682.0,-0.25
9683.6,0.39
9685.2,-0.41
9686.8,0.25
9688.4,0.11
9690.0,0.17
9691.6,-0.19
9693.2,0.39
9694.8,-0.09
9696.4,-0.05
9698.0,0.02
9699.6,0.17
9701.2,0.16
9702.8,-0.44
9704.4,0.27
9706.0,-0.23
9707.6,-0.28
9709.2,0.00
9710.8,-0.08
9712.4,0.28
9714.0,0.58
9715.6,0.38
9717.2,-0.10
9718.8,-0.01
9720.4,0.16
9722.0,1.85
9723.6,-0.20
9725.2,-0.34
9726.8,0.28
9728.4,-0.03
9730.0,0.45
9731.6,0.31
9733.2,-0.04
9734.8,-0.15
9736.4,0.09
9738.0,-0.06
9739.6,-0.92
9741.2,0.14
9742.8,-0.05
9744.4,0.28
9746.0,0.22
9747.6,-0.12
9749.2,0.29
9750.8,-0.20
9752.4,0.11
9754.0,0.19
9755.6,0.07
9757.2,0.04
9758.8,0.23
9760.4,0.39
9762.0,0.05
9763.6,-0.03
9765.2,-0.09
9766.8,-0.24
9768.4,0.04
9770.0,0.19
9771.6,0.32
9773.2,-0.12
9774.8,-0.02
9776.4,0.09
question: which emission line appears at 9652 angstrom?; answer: [O III] 5007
